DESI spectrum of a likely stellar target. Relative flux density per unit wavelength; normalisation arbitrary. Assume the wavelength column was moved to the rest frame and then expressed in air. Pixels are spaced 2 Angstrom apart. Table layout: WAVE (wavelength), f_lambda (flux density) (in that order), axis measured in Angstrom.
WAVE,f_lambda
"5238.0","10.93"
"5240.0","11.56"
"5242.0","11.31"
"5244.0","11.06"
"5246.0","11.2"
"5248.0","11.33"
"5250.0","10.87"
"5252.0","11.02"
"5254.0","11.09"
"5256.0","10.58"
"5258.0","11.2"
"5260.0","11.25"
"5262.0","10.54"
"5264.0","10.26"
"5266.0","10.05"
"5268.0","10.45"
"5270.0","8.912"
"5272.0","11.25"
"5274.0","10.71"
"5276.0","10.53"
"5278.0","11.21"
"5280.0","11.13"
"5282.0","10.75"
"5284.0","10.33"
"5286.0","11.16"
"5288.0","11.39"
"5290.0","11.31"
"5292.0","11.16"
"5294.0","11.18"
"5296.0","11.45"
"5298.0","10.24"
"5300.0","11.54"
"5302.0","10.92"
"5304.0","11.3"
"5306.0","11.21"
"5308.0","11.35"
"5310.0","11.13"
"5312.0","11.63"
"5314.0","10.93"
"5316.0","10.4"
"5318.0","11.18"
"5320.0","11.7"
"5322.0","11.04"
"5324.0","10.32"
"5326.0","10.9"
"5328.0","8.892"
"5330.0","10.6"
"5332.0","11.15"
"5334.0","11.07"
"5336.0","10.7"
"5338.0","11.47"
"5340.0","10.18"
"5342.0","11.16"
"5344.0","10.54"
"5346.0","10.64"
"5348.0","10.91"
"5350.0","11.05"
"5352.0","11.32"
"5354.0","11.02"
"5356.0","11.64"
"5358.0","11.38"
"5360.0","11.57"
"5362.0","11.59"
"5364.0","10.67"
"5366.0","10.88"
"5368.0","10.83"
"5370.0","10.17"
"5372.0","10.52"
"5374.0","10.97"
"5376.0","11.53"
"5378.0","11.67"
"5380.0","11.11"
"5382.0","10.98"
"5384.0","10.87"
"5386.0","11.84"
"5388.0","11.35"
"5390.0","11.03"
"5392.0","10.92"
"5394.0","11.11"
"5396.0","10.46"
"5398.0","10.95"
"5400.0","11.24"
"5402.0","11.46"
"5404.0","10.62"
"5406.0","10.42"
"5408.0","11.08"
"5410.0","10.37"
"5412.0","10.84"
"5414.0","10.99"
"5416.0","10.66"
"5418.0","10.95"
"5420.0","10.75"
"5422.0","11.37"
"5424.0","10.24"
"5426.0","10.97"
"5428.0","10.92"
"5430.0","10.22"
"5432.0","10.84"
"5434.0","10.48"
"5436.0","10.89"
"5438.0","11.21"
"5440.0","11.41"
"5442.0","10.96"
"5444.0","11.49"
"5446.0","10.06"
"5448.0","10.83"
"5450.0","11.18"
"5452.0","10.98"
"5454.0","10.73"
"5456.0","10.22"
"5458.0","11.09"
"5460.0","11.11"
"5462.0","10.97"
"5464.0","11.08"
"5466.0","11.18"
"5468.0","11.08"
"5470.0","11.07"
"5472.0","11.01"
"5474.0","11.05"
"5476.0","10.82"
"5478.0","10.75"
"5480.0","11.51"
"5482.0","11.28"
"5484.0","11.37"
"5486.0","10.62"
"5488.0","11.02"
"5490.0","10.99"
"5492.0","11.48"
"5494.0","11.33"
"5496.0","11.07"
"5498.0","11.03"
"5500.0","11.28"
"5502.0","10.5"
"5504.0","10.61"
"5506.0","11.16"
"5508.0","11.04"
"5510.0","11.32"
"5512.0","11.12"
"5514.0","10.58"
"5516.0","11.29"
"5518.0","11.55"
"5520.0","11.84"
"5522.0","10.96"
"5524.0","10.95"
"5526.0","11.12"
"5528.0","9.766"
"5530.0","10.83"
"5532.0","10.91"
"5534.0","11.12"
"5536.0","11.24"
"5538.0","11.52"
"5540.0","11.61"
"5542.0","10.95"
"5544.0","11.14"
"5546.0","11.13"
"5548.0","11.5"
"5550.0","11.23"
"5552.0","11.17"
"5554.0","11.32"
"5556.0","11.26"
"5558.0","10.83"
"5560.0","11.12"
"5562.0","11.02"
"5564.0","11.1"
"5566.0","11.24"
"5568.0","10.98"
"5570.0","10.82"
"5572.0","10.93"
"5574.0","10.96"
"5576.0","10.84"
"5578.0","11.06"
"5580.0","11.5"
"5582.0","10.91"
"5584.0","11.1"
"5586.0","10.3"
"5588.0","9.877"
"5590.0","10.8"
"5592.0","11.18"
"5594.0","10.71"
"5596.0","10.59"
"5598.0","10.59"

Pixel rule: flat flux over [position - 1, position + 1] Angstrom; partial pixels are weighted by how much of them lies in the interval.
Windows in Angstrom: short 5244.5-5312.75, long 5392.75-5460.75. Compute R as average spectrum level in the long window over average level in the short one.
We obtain 0.99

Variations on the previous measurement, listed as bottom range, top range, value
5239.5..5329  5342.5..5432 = 1.01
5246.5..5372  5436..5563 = 1.01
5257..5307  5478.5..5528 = 1.02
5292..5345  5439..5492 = 1.01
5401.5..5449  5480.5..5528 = 1.02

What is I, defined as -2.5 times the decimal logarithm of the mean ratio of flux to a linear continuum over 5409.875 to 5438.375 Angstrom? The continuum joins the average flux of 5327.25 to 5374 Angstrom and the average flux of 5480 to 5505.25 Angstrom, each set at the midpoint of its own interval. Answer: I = 0.02 mag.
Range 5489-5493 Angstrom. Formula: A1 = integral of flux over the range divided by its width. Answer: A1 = 11.2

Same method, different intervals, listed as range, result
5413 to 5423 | 10.9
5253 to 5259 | 11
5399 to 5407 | 10.9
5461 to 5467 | 11.1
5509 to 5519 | 11.2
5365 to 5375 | 10.7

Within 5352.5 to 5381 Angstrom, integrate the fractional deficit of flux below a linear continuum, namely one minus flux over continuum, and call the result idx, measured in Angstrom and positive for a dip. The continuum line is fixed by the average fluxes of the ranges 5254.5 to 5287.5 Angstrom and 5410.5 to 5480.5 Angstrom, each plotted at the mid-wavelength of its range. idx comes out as -0.8 Angstrom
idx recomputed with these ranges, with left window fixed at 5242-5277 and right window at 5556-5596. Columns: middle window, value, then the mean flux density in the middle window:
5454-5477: -0.23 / 11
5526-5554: -0.53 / 11.1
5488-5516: -0.46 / 11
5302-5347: -0.47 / 10.9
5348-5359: -0.47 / 11.2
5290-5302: -0.40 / 11.1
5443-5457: 0.08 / 10.8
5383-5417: -0.43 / 11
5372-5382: -0.37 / 11.2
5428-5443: -0.04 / 10.9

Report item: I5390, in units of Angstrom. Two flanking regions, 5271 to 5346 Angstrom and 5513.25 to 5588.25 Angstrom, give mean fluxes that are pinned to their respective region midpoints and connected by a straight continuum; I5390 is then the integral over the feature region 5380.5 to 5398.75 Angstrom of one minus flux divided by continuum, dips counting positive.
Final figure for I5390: -0.1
